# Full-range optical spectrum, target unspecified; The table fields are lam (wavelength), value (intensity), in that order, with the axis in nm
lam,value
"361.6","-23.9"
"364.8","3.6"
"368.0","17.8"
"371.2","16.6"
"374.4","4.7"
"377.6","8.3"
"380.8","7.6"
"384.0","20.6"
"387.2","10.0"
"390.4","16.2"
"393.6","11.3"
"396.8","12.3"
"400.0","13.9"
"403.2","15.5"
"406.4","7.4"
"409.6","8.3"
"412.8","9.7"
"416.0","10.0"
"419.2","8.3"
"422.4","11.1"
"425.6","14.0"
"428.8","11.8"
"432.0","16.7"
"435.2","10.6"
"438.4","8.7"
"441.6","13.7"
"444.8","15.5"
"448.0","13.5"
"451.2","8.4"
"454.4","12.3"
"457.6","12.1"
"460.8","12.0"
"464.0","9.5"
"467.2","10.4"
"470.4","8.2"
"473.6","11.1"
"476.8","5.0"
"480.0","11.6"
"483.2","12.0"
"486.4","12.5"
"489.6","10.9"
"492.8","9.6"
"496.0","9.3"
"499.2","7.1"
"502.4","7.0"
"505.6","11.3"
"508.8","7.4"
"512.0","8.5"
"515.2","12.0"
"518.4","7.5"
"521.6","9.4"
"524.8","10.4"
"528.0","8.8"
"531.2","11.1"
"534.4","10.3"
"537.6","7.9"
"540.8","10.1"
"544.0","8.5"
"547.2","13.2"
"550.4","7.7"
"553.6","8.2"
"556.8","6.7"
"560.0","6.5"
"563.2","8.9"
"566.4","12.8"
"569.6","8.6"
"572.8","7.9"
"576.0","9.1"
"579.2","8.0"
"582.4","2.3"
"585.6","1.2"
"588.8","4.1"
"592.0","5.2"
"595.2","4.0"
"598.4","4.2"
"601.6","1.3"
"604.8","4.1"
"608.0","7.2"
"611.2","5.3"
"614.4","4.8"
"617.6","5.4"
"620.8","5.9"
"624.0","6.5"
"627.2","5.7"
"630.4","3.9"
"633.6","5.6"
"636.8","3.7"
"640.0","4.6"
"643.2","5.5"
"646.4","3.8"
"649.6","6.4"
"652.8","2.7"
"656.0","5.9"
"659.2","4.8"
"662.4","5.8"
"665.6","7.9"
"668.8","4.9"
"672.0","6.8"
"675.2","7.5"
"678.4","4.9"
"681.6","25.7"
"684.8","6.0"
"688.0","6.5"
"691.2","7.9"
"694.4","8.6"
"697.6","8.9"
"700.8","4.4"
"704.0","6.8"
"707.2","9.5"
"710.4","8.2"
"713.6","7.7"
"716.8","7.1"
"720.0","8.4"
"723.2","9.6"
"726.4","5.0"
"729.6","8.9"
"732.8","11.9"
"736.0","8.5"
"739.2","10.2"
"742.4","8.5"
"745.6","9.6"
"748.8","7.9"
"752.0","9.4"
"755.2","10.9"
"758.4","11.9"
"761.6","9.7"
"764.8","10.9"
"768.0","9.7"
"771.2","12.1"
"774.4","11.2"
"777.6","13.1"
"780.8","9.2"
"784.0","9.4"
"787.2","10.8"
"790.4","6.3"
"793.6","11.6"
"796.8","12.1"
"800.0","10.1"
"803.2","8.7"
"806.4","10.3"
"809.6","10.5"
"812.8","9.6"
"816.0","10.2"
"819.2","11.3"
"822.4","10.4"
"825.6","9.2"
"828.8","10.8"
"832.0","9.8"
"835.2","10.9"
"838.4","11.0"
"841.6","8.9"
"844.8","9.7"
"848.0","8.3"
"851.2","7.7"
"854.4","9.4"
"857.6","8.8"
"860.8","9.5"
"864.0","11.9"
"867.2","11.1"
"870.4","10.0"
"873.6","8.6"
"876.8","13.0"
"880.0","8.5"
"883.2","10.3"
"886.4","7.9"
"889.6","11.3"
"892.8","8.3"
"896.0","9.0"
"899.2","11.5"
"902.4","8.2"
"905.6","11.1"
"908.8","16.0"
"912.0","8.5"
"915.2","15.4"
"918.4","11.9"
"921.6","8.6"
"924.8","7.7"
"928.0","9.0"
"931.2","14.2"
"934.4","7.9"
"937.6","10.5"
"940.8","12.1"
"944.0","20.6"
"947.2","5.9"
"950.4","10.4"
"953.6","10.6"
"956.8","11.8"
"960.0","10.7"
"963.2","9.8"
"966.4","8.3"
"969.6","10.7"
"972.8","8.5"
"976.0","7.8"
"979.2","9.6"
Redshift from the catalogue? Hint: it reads 0.83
